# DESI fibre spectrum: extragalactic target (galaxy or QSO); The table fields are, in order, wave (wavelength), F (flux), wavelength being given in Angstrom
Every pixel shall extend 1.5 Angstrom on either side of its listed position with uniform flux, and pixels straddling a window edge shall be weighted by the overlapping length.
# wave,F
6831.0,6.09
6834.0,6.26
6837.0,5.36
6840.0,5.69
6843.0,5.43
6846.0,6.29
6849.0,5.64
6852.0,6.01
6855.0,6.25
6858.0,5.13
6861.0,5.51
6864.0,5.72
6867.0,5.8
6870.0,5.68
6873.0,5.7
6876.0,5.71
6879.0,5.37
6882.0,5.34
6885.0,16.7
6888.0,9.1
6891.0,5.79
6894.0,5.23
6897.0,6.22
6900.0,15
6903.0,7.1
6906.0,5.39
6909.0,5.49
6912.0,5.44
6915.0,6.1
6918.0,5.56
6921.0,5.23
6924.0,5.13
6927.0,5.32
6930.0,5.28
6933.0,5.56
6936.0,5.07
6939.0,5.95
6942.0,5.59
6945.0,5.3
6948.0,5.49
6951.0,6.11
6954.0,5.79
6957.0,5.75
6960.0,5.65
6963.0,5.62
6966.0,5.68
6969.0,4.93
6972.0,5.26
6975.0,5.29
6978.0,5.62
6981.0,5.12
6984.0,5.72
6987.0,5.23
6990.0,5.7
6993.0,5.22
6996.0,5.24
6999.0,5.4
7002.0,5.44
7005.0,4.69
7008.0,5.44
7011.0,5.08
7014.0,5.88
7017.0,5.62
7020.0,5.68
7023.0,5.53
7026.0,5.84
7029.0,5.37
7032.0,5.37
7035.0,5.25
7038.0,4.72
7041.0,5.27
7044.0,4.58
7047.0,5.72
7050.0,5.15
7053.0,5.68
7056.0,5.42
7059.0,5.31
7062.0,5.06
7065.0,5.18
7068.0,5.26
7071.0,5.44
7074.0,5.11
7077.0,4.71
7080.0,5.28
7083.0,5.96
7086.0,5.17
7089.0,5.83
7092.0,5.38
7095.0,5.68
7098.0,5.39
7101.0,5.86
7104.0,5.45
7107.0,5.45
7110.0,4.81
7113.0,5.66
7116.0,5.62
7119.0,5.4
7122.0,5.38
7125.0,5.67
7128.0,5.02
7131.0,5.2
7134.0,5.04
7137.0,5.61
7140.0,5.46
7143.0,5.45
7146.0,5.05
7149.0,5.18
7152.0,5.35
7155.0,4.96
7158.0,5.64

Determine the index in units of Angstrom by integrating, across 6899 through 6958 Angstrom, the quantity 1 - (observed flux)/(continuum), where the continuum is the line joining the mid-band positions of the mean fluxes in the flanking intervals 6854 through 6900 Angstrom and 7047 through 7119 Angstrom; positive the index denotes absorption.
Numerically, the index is 4.7 Angstrom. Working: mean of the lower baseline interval 6.89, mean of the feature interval 6.01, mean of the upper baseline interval 5.39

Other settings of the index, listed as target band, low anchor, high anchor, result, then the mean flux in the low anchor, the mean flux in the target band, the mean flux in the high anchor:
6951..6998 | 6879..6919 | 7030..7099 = 7.4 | 7.52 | 5.47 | 5.3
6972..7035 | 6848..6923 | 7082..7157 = 6.3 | 6.64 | 5.42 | 5.4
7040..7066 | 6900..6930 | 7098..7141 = 1.7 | 6.09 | 5.26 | 5.4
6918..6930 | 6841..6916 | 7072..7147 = 2.2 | 6.68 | 5.28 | 5.39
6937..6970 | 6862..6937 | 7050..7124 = 3.2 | 6.56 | 5.63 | 5.39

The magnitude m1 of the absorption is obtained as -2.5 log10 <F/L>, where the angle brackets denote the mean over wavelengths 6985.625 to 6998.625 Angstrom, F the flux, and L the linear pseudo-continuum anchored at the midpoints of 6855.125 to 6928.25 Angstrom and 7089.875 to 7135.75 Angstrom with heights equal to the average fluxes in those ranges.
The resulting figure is 0.136 mag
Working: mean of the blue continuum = 6.61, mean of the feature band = 5.35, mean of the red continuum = 5.41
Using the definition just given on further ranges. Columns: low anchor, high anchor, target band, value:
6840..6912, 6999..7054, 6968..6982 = 0.11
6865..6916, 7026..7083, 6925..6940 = 0.22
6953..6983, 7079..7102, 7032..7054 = 0.07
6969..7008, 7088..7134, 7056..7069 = 0.03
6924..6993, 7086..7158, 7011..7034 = -0.02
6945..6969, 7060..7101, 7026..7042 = 0.04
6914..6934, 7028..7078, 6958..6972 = -0.02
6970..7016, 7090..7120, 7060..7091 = 0.03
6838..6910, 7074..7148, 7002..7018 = 0.12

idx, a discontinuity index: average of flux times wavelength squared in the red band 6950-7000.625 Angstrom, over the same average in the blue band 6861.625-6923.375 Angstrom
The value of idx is 0.8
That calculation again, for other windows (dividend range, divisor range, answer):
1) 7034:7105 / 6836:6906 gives 0.83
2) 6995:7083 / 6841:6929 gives 0.86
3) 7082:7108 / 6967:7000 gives 1.08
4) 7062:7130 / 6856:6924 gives 0.85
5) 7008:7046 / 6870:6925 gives 0.80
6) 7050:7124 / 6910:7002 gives 1.02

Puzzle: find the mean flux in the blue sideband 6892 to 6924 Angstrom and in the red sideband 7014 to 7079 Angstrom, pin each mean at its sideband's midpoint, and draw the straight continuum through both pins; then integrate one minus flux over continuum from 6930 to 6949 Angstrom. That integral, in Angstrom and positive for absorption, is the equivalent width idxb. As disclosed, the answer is 2.5 Angstrom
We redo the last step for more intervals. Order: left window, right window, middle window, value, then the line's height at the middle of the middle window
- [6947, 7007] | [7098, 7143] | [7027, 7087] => 1.8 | 5.42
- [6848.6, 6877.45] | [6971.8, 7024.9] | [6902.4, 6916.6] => -0.5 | 5.61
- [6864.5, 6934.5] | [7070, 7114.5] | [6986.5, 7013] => 3.2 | 6.01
